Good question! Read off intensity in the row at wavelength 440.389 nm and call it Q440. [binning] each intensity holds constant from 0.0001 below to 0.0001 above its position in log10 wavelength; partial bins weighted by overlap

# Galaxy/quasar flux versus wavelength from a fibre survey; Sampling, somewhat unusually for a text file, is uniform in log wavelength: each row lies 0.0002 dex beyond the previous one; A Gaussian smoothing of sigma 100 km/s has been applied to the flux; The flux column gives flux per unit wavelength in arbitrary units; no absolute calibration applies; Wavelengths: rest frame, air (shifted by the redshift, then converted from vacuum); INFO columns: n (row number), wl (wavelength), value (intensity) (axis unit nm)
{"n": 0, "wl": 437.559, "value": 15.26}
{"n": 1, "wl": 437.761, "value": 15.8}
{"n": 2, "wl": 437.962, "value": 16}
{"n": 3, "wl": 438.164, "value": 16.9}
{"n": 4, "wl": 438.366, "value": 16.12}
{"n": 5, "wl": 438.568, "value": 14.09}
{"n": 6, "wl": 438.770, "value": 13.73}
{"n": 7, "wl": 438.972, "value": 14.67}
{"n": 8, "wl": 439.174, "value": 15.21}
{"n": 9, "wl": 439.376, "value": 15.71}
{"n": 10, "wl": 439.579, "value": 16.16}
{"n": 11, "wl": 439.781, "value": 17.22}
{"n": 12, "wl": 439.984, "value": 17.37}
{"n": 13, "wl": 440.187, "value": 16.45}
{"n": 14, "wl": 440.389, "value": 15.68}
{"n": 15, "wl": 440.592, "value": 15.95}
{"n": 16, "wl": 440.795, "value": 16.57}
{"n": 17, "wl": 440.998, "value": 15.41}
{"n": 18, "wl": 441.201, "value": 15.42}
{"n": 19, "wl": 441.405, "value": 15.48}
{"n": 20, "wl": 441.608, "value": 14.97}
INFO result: 15.68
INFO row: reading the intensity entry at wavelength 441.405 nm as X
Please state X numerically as 15.48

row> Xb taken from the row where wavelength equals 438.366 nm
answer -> 16.12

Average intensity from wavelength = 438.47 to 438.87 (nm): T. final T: 13.9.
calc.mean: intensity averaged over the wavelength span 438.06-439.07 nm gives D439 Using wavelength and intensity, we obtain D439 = 15.1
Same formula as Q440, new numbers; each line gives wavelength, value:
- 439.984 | 17.37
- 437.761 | 15.8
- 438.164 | 16.9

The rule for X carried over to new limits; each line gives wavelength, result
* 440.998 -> 15.41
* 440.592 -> 15.95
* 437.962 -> 16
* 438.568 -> 14.09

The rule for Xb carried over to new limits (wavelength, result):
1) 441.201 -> 15.42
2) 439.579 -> 16.16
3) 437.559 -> 15.26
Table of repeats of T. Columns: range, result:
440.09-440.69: 16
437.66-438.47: 16.2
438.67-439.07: 14.2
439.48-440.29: 16.8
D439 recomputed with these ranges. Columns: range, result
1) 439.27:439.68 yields 15.9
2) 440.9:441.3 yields 15.4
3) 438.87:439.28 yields 15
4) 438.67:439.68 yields 15.1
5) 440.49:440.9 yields 16.2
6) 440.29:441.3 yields 15.8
